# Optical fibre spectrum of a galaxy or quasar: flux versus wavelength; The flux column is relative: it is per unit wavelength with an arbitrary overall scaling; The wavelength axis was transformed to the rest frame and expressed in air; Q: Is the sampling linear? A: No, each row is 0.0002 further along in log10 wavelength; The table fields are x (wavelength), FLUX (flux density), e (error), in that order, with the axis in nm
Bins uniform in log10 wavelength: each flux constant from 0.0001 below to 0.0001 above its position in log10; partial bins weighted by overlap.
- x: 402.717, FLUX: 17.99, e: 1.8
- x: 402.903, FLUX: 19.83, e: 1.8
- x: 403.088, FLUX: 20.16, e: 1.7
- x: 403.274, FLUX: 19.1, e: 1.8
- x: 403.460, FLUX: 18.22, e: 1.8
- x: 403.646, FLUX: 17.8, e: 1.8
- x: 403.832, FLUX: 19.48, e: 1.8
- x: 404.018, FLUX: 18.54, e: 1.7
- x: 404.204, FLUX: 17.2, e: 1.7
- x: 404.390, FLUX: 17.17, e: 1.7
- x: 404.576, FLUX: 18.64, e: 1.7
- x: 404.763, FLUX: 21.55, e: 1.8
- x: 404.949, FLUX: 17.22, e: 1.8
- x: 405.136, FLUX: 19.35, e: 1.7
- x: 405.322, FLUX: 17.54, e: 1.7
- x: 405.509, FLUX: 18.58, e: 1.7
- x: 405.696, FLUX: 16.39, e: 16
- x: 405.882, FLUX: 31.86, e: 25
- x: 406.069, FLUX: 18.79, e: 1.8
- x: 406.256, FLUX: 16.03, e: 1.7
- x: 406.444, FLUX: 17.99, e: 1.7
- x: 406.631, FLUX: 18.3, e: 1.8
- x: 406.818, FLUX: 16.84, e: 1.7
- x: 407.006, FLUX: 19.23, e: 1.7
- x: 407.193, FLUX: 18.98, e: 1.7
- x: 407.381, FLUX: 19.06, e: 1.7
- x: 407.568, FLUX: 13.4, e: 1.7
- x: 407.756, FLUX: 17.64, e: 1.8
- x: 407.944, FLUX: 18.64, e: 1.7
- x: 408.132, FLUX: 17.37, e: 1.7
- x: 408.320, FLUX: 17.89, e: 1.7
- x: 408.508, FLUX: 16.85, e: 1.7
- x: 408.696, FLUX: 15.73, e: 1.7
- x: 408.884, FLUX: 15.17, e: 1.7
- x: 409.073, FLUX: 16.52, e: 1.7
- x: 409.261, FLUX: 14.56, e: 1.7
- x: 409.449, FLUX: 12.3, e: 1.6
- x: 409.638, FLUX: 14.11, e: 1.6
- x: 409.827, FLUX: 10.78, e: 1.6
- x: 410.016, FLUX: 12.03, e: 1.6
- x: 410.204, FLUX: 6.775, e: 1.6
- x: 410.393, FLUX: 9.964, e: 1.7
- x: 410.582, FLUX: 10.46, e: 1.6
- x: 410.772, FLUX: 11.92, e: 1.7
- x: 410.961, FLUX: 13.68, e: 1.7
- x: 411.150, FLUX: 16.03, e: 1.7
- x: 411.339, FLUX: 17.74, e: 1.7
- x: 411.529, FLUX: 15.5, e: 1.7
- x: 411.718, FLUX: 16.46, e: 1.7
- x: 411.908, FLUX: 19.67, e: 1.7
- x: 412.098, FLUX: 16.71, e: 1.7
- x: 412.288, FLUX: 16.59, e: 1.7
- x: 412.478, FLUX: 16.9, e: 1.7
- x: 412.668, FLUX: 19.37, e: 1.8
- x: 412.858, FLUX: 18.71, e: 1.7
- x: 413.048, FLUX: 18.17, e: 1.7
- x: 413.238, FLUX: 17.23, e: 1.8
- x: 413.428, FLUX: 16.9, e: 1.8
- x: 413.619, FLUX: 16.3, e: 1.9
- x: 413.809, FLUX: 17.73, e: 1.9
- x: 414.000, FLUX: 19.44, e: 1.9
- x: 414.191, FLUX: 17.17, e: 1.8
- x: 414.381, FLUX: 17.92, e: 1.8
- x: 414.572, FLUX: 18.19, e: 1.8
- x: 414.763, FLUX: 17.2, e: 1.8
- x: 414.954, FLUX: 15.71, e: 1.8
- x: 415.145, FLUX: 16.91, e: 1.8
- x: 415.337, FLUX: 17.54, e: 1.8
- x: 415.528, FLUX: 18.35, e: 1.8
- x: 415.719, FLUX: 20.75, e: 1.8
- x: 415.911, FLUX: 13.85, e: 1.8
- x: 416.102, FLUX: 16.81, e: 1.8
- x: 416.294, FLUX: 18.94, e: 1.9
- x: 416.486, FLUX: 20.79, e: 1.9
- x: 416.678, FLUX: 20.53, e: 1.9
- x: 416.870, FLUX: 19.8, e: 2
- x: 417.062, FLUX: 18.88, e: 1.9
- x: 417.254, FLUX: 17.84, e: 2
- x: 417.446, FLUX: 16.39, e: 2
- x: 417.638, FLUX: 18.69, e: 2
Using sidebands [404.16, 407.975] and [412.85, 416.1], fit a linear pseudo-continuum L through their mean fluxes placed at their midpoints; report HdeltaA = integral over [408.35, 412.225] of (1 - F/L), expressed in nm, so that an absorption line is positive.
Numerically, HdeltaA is 0.82 nm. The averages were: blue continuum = 18.6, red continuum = 17.5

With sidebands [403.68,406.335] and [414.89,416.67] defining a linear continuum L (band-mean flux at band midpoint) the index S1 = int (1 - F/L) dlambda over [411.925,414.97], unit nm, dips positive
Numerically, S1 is 0.09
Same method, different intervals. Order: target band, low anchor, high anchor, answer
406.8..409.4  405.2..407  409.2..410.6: -0.33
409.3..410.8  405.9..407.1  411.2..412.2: 0.55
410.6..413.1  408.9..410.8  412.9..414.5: -0.25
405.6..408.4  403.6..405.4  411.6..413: -0.05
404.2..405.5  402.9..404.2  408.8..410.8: -0.08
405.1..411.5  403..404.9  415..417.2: 0.87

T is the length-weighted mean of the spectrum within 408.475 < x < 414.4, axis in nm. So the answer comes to 15.4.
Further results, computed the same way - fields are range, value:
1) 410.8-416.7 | 17.4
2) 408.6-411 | 12.6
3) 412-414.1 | 17.6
